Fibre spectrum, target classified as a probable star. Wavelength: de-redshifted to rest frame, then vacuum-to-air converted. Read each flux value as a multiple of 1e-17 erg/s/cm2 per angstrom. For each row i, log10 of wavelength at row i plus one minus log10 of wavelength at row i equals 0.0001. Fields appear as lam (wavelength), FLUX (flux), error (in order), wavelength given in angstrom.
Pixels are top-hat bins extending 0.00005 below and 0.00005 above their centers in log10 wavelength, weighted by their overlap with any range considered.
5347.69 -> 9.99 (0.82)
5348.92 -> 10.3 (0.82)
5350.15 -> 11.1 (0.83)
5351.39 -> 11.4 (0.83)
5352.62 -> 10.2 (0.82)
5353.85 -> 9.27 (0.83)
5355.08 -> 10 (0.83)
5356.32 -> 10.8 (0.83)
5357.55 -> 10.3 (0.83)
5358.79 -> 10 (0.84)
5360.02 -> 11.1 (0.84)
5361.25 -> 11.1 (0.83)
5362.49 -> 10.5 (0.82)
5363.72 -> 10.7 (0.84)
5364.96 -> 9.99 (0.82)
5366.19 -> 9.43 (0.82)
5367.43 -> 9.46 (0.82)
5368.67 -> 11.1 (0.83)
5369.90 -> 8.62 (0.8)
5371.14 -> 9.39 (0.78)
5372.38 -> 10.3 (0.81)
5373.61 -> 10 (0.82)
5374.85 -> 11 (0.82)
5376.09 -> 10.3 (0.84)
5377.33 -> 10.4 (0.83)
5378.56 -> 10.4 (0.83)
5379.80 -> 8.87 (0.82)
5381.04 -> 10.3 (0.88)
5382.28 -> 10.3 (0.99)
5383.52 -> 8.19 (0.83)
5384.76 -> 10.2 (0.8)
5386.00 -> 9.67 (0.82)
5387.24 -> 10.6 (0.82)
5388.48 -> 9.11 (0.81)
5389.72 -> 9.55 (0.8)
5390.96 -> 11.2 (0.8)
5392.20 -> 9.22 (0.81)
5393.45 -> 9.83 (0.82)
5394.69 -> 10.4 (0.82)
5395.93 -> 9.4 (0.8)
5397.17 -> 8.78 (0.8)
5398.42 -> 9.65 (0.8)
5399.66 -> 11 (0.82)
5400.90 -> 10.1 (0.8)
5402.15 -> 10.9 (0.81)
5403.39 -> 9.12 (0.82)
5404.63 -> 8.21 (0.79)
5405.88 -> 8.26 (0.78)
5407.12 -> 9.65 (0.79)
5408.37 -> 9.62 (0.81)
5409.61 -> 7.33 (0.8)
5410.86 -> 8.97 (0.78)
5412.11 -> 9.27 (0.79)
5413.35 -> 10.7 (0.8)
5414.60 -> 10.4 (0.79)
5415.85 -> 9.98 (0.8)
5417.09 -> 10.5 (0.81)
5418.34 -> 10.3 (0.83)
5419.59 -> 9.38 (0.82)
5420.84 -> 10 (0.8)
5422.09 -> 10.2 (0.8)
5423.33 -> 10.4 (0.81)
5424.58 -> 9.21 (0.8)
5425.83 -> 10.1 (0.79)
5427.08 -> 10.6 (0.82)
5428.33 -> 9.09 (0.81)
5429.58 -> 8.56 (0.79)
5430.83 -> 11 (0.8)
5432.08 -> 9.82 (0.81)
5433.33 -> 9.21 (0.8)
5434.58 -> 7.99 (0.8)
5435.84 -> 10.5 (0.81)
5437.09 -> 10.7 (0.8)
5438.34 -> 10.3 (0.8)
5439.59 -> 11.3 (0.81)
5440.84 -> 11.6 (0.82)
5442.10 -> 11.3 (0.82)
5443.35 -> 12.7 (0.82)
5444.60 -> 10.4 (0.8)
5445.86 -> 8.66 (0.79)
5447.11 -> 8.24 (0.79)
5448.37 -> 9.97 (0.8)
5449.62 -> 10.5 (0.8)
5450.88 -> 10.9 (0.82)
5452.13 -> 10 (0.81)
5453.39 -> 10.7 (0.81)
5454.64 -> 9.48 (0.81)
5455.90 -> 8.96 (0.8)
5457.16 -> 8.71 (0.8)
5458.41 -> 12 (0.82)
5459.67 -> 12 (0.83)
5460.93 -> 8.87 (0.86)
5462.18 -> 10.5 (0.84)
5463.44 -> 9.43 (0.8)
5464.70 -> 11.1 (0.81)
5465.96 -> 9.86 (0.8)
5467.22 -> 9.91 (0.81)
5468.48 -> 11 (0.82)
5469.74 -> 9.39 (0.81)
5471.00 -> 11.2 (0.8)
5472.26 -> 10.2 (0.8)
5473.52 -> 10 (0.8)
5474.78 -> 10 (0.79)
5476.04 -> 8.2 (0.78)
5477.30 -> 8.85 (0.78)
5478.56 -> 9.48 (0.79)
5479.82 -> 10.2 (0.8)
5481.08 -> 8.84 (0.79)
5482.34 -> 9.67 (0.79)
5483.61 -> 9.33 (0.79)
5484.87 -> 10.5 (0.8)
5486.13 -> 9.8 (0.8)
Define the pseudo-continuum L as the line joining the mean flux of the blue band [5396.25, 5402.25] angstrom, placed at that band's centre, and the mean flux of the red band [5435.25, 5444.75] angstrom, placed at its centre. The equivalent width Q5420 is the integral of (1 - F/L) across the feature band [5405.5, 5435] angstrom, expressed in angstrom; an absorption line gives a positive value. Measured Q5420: 2.6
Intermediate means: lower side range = 9.97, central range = 9.63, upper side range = 11.1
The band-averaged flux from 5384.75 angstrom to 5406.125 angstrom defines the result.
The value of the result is 9.75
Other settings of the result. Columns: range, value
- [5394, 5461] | 9.93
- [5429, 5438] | 9.71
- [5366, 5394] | 9.89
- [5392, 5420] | 9.61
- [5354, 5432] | 9.88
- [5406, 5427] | 9.74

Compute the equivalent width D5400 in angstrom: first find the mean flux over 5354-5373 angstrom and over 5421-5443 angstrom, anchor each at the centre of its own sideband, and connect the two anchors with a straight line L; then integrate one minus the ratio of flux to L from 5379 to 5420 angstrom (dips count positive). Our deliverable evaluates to 1.95 angstrom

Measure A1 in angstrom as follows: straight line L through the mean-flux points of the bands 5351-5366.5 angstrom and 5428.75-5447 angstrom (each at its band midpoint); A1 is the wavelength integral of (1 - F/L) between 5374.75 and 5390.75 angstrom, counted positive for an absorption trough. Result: 0.6 angstrom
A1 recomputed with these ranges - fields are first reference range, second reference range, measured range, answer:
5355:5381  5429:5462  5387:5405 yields 0.66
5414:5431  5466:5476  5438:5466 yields -0.82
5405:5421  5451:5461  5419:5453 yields -0.74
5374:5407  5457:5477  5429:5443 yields -0.34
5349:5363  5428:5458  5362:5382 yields 0.73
